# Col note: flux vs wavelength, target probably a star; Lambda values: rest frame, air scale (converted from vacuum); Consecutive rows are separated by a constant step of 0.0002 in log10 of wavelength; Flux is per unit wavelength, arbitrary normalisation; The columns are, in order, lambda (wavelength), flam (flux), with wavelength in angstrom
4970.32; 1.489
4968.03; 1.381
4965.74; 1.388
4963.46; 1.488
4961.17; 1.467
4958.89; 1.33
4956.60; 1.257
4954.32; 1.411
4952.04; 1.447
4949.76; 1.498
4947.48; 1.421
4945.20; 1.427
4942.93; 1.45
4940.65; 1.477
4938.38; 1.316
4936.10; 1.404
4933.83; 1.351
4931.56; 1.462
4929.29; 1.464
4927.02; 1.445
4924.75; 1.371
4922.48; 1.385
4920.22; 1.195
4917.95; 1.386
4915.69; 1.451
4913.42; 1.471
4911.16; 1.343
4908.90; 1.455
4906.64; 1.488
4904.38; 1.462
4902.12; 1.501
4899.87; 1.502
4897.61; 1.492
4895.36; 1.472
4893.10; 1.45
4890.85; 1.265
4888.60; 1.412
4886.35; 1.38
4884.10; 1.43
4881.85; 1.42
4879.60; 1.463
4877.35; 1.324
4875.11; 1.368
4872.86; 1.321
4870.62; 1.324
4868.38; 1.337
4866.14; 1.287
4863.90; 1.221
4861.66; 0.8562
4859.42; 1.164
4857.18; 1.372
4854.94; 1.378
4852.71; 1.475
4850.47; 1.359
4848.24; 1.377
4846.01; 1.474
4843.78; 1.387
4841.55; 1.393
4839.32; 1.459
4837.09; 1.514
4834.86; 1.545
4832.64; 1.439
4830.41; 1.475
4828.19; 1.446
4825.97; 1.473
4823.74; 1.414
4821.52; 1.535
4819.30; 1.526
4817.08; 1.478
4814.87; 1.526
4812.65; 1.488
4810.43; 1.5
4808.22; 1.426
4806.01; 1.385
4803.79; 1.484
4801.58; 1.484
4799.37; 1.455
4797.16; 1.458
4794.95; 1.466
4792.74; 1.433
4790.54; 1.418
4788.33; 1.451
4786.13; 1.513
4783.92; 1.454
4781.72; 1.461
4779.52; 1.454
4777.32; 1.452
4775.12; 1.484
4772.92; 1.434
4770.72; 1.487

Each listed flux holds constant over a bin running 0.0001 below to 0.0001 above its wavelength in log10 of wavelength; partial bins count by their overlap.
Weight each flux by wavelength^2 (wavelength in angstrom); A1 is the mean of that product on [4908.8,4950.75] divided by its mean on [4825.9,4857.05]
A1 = 1.0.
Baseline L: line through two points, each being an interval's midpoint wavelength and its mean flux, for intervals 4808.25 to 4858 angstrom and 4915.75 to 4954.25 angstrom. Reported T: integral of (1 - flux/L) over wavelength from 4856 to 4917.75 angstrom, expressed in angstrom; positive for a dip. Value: 2.5 angstrom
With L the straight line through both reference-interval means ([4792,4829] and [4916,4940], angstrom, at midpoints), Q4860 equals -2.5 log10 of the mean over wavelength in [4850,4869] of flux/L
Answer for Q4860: 0.13 mag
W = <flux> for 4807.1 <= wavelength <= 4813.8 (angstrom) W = 1.47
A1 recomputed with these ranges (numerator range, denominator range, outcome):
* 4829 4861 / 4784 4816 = 0.98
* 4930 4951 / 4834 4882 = 1.09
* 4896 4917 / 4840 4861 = 1.10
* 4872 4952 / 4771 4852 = 1.01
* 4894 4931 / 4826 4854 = 1.02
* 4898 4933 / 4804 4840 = 1.00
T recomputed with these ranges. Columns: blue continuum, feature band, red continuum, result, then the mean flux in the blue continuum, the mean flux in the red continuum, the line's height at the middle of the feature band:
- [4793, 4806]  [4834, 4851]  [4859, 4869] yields -2.4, 1.46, 1.17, 1.26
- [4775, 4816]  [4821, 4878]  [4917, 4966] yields 2.7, 1.46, 1.4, 1.44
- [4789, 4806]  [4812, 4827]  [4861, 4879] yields -1.0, 1.45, 1.27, 1.4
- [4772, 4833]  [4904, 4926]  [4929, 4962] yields 0.4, 1.47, 1.41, 1.42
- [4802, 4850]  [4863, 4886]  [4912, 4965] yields 1.4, 1.46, 1.41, 1.44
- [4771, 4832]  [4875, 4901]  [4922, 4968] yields 0.3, 1.47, 1.41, 1.43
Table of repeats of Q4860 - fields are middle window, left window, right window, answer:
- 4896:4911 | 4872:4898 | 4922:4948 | -0.05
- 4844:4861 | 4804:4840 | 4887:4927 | 0.08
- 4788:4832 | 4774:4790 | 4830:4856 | -0.01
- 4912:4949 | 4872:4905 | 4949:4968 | 0.00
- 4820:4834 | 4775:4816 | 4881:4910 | -0.01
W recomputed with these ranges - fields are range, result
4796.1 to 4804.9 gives 1.47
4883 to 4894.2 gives 1.39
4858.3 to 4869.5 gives 1.17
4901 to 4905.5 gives 1.48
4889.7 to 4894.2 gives 1.36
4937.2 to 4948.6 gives 1.42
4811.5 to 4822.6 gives 1.51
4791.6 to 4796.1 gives 1.45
